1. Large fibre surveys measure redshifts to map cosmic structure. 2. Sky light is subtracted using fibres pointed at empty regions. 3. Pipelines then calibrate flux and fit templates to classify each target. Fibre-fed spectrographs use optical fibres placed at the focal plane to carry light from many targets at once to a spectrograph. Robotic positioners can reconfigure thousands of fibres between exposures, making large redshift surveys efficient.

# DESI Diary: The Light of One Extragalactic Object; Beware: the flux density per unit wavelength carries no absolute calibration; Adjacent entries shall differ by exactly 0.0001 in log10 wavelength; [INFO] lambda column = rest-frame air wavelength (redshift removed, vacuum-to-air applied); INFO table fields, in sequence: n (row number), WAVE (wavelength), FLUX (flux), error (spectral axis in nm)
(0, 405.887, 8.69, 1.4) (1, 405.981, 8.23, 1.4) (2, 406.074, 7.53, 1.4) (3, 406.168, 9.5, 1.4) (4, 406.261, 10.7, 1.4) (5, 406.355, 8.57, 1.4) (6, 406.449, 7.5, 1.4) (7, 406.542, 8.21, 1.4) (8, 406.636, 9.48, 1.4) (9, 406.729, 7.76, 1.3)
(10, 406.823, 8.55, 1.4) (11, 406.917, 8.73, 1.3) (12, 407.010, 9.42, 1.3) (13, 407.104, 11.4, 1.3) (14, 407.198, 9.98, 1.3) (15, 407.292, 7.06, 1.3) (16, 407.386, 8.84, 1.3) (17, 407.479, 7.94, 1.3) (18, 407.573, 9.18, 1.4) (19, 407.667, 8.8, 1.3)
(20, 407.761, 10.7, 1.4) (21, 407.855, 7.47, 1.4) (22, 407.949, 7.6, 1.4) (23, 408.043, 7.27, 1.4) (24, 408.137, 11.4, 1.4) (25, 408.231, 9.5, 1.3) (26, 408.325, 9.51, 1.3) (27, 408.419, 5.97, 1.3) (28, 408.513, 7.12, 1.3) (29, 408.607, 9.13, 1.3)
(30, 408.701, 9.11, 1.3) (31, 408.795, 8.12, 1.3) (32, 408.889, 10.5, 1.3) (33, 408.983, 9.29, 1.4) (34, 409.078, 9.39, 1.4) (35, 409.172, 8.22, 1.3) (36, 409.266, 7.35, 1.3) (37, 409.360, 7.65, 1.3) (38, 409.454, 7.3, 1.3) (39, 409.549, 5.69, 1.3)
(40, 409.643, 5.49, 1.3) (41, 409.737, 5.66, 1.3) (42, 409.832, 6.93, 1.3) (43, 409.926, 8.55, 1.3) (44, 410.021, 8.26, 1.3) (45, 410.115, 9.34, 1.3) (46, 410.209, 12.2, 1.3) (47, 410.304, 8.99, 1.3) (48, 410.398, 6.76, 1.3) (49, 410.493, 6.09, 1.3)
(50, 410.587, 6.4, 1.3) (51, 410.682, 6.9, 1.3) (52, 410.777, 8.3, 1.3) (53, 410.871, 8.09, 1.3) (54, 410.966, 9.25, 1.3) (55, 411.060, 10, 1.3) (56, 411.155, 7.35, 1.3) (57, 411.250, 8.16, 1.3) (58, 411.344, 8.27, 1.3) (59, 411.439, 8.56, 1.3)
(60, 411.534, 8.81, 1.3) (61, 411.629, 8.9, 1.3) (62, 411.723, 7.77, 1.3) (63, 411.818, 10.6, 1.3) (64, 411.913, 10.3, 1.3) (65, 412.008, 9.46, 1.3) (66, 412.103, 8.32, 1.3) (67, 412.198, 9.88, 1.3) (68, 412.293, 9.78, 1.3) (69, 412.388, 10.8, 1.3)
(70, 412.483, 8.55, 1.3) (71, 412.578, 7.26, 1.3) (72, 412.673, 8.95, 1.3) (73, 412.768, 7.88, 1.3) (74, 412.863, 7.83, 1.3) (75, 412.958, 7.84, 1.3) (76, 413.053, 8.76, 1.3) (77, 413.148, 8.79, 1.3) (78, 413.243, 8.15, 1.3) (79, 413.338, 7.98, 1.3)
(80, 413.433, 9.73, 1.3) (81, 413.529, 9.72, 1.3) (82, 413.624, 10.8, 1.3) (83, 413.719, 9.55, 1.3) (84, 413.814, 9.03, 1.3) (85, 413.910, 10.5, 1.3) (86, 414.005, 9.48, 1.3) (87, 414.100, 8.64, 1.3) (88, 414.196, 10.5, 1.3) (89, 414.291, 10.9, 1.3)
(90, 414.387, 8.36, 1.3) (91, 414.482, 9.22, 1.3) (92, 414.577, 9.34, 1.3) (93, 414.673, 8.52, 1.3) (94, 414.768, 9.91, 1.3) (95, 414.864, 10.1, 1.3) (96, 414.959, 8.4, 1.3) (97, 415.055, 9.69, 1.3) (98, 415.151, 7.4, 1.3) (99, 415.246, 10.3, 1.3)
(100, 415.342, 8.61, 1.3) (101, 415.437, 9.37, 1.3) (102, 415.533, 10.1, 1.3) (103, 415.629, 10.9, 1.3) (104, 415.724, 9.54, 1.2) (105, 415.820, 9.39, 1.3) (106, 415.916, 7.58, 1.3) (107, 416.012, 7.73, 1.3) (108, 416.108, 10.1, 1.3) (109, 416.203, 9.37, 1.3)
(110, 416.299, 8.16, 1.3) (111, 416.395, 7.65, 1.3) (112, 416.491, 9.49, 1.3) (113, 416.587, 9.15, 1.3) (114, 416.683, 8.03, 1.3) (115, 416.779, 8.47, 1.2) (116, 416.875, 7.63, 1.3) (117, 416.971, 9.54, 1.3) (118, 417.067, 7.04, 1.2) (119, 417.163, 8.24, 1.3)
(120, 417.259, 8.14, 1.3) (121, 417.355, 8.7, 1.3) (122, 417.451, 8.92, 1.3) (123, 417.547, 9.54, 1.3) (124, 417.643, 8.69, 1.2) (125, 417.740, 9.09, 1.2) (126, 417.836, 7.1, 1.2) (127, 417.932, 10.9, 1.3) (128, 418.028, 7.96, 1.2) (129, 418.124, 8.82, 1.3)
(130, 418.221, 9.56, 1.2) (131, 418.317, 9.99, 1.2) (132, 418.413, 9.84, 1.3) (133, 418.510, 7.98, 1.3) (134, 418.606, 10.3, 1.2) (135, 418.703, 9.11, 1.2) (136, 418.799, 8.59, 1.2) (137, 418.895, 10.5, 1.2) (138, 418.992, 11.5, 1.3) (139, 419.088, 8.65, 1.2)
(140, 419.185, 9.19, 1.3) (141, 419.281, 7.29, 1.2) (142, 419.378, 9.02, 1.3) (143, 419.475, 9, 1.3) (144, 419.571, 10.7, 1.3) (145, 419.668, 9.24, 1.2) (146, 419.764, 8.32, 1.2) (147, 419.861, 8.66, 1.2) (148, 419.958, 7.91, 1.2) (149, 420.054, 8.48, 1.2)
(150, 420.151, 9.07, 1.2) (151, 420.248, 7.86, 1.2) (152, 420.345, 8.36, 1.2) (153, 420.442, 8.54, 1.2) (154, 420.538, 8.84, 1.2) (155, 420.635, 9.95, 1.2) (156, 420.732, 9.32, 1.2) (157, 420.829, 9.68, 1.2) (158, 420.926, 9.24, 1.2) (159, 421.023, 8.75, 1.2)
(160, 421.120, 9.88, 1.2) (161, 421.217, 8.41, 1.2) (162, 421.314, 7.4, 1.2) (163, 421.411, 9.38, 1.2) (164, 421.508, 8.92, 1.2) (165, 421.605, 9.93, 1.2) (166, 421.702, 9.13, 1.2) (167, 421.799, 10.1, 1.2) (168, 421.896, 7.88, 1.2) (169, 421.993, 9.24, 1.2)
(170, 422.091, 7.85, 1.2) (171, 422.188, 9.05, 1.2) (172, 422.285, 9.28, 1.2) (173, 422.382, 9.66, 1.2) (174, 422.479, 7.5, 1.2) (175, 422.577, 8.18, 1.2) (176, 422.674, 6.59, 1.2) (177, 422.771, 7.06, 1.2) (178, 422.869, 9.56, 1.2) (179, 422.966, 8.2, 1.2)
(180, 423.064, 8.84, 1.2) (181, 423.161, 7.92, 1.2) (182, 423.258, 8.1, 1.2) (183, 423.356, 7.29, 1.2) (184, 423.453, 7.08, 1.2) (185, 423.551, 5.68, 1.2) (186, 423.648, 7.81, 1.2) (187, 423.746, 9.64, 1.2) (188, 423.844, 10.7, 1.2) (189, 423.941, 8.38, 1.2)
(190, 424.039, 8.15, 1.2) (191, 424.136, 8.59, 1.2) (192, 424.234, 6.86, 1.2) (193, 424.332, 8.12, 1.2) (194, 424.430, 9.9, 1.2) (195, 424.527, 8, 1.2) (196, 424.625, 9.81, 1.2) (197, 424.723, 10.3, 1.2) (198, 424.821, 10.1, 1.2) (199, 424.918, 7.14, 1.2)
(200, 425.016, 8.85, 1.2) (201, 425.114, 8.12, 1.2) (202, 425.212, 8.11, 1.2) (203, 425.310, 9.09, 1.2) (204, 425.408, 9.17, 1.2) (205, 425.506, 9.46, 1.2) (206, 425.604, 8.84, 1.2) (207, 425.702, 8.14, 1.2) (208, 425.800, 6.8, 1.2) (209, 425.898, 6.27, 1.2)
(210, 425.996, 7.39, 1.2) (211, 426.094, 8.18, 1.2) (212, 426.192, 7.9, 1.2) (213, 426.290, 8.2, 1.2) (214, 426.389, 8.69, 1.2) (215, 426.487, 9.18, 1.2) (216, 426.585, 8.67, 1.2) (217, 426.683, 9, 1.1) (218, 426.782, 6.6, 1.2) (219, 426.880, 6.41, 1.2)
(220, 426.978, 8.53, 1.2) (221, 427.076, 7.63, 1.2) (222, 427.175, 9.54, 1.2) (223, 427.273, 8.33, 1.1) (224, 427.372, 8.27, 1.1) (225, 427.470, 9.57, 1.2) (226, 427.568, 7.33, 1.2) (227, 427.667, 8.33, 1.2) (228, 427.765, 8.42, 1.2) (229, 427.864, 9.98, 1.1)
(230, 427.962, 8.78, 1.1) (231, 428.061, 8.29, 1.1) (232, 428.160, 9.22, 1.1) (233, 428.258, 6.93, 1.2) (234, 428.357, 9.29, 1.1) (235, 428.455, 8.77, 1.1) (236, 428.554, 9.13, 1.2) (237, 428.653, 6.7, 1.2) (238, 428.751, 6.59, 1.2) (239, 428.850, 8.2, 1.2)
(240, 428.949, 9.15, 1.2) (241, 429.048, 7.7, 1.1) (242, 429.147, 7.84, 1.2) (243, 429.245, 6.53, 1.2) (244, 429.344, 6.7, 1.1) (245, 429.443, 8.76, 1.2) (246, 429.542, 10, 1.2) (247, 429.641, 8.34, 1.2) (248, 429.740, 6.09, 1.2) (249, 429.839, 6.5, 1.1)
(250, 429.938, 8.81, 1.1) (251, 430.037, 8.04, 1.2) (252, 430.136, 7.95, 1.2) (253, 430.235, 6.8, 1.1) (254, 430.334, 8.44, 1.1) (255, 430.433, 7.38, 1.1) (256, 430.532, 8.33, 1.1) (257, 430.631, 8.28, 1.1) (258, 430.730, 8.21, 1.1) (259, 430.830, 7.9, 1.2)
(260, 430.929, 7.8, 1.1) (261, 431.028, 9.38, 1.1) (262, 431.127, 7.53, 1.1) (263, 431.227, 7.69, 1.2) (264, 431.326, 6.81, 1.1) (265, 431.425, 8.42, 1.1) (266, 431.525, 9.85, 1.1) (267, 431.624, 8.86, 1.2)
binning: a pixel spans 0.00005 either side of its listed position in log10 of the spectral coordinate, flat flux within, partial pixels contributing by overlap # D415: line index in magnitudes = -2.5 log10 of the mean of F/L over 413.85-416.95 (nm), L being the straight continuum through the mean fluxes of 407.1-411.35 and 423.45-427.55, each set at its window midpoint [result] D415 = -0.10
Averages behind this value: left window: 8.28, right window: 8.37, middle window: 9.14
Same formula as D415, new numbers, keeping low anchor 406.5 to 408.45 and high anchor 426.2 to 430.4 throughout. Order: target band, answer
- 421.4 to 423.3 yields -0.03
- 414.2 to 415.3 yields -0.09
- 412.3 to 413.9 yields -0.03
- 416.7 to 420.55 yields -0.05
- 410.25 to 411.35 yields 0.11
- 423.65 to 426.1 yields -0.04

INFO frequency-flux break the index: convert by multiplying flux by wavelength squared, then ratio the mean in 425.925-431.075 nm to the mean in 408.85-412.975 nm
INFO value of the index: 1.06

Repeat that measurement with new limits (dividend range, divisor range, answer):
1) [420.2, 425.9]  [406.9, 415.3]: 1.04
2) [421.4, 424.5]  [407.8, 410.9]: 1.12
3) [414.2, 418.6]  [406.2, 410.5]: 1.10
